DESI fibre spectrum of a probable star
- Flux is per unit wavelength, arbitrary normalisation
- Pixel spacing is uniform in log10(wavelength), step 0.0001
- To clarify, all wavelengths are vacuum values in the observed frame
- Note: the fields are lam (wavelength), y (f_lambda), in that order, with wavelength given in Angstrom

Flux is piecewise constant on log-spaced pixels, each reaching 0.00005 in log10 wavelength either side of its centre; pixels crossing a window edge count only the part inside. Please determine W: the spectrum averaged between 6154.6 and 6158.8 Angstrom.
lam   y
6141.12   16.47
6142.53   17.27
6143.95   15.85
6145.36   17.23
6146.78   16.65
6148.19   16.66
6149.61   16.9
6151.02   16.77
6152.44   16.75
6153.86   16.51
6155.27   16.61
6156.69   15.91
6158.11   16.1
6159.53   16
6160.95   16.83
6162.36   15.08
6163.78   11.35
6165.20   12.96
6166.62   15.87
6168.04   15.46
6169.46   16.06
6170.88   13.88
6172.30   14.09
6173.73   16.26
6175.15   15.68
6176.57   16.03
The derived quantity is 16.2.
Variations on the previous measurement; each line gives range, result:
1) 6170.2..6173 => 14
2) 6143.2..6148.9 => 16.6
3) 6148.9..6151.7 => 16.9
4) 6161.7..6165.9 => 13.1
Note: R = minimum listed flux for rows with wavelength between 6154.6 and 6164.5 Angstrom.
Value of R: 11.35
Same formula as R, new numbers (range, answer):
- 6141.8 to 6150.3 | 15.85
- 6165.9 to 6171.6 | 13.88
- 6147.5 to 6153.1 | 16.66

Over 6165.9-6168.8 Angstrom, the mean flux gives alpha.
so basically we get 15.7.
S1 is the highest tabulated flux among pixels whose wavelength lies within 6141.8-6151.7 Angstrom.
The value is 17.27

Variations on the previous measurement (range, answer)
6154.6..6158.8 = 16.61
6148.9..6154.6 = 16.9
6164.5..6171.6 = 16.06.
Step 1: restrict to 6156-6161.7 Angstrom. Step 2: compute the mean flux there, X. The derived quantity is 16.2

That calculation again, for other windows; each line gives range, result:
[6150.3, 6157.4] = 16.5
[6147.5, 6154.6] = 16.7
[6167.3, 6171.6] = 15.1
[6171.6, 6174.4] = 15.1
